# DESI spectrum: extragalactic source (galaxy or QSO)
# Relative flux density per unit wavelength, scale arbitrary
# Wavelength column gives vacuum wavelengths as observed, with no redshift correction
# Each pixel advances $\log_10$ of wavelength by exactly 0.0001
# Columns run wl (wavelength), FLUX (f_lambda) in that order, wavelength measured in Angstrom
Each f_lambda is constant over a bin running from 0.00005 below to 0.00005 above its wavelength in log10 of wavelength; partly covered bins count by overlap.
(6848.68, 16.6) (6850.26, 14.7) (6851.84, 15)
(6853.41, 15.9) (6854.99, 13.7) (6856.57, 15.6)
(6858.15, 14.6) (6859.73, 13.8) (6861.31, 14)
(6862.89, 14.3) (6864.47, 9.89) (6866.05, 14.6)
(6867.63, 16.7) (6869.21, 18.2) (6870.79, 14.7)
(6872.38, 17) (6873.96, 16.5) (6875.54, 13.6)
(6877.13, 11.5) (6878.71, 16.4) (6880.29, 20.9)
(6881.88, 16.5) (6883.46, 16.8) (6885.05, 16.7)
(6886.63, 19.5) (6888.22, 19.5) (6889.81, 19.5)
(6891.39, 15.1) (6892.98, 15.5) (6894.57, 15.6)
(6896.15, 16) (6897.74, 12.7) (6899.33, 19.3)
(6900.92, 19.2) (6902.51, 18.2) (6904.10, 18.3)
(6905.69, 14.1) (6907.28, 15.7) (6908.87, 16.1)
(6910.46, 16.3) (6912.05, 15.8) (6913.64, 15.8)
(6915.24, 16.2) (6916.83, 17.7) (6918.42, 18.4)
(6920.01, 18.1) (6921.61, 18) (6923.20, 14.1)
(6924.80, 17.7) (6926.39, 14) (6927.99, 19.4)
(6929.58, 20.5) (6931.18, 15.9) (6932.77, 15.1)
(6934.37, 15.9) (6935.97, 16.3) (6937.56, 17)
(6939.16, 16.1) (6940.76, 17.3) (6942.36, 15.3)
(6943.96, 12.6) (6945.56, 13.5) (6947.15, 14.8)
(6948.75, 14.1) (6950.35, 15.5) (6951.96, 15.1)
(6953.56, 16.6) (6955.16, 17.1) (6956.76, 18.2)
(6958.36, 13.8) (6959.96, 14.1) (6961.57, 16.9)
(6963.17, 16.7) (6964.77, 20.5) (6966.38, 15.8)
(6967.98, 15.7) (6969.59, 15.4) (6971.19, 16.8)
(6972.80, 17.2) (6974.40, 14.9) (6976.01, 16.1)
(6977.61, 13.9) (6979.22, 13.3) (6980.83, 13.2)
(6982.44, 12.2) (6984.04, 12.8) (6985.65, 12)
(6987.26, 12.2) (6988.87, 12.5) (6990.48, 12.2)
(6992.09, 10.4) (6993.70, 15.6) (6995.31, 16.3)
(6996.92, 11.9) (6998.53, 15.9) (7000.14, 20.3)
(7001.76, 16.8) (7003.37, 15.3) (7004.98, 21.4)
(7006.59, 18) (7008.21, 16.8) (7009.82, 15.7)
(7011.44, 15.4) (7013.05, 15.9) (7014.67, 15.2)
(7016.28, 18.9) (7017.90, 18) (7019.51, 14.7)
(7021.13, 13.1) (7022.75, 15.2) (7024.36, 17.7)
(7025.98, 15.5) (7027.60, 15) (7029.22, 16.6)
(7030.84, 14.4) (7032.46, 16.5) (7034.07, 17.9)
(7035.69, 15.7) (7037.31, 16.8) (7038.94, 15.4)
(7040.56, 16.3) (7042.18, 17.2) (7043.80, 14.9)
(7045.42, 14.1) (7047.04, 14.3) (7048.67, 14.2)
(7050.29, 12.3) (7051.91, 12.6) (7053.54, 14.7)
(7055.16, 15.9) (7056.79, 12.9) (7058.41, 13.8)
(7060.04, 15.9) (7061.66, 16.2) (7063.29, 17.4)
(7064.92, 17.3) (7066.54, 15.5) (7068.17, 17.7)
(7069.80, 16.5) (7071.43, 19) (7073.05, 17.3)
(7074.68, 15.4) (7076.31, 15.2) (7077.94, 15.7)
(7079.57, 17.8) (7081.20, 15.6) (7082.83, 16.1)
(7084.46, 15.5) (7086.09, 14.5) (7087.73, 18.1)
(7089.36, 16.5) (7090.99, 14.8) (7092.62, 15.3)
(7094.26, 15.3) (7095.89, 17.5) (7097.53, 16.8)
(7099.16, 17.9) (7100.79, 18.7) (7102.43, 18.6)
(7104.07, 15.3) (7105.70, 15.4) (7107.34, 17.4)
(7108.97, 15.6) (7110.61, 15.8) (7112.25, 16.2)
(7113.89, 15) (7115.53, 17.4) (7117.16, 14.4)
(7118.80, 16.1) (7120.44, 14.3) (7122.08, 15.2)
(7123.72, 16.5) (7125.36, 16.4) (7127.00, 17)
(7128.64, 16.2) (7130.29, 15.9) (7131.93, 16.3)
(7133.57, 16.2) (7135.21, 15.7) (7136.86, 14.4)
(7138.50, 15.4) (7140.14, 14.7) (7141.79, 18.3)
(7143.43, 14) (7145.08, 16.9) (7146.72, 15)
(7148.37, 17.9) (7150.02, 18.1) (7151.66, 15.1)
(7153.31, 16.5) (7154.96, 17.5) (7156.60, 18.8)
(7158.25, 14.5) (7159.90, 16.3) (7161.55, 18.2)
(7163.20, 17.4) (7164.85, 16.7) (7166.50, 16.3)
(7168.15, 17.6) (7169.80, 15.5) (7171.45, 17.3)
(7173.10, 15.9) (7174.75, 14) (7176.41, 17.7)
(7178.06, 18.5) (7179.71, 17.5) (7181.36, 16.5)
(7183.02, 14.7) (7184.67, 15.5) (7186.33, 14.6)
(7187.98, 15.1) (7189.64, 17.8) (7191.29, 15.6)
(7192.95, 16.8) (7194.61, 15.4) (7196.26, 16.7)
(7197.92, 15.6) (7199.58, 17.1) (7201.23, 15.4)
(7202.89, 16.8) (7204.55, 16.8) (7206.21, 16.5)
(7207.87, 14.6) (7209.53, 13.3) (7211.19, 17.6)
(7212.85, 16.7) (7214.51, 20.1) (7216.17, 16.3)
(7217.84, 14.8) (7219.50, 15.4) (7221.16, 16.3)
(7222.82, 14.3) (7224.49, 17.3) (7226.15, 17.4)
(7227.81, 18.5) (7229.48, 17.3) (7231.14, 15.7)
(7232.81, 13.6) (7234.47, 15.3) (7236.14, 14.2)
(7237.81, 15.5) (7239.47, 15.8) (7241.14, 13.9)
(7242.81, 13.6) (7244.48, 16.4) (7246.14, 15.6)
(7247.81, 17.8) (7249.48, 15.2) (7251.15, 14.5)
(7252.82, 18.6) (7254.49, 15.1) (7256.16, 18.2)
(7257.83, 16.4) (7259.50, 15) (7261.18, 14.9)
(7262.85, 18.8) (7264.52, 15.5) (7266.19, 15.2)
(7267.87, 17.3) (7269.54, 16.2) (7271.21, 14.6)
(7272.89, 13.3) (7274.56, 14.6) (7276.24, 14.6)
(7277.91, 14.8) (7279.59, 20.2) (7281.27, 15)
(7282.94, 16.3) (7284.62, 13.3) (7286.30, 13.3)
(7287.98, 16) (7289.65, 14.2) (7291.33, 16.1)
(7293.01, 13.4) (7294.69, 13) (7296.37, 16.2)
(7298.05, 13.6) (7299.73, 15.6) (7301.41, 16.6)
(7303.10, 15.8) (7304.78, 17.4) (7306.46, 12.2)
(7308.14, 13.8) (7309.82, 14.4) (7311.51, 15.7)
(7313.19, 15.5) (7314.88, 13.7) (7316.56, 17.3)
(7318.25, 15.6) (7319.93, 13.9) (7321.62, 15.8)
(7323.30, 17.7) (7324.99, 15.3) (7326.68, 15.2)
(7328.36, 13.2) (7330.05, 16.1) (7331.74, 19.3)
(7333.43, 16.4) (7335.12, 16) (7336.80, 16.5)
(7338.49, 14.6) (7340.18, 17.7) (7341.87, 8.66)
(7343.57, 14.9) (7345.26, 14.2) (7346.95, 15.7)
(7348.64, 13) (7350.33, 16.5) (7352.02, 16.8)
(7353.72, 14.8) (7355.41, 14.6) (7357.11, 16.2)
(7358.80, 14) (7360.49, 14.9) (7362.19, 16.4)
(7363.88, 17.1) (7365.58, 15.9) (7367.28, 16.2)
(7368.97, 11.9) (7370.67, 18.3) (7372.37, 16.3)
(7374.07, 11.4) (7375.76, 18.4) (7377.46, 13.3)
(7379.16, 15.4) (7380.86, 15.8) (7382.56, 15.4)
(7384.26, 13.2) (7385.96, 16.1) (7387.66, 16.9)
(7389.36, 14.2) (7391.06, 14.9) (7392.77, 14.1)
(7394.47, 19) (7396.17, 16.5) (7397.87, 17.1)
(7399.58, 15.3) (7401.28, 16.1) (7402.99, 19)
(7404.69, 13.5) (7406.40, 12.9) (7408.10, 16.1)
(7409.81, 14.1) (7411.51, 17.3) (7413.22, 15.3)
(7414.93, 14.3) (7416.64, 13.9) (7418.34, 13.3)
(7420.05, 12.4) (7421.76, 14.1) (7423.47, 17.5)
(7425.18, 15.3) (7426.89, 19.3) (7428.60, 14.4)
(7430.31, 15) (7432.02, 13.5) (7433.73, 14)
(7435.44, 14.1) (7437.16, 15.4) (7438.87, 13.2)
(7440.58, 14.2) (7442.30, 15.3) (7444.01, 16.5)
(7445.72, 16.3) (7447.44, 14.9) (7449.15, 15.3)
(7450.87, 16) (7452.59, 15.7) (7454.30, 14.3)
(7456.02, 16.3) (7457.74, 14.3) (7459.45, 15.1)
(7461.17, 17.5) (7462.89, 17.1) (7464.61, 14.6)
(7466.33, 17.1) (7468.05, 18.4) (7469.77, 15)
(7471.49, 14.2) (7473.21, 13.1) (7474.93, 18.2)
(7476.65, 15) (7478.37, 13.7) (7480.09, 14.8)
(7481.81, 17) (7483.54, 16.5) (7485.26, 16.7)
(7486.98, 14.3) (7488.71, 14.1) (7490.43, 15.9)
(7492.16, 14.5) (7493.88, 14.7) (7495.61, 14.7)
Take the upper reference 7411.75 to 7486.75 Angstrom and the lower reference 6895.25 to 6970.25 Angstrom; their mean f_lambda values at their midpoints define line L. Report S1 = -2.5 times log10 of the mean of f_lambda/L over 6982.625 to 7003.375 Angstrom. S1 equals 0.15 mag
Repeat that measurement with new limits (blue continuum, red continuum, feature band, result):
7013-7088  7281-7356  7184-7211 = -0.03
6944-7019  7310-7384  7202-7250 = -0.04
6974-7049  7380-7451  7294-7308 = 0.02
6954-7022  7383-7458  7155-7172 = -0.10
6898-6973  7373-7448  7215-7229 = -0.05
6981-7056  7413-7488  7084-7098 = -0.05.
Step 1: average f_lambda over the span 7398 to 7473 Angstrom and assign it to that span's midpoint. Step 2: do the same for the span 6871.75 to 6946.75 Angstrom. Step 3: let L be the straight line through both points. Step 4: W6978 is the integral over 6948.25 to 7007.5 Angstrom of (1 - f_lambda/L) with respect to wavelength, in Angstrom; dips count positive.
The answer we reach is 3.77 Angstrom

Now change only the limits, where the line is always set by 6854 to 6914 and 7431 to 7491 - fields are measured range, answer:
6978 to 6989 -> 2.24 Angstrom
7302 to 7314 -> 0.41 Angstrom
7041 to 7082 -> 0.58 Angstrom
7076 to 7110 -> -1.30 Angstrom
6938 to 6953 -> 0.88 Angstrom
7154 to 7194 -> -2.10 Angstrom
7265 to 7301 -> 1.04 Angstrom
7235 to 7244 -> 0.53 Angstrom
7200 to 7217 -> -0.85 Angstrom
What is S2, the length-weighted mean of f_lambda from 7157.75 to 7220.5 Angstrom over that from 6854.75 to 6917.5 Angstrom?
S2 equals 1.01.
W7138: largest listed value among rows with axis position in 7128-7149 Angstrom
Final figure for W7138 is 18.3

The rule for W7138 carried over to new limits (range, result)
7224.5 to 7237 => 18.5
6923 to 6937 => 20.5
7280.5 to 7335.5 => 19.3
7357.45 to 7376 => 18.4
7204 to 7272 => 20.1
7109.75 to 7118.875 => 17.4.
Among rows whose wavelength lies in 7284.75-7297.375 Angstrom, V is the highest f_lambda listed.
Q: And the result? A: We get 16.2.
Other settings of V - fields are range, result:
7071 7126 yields 19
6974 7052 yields 21.4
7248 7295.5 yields 20.2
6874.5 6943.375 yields 20.9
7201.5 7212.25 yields 17.6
